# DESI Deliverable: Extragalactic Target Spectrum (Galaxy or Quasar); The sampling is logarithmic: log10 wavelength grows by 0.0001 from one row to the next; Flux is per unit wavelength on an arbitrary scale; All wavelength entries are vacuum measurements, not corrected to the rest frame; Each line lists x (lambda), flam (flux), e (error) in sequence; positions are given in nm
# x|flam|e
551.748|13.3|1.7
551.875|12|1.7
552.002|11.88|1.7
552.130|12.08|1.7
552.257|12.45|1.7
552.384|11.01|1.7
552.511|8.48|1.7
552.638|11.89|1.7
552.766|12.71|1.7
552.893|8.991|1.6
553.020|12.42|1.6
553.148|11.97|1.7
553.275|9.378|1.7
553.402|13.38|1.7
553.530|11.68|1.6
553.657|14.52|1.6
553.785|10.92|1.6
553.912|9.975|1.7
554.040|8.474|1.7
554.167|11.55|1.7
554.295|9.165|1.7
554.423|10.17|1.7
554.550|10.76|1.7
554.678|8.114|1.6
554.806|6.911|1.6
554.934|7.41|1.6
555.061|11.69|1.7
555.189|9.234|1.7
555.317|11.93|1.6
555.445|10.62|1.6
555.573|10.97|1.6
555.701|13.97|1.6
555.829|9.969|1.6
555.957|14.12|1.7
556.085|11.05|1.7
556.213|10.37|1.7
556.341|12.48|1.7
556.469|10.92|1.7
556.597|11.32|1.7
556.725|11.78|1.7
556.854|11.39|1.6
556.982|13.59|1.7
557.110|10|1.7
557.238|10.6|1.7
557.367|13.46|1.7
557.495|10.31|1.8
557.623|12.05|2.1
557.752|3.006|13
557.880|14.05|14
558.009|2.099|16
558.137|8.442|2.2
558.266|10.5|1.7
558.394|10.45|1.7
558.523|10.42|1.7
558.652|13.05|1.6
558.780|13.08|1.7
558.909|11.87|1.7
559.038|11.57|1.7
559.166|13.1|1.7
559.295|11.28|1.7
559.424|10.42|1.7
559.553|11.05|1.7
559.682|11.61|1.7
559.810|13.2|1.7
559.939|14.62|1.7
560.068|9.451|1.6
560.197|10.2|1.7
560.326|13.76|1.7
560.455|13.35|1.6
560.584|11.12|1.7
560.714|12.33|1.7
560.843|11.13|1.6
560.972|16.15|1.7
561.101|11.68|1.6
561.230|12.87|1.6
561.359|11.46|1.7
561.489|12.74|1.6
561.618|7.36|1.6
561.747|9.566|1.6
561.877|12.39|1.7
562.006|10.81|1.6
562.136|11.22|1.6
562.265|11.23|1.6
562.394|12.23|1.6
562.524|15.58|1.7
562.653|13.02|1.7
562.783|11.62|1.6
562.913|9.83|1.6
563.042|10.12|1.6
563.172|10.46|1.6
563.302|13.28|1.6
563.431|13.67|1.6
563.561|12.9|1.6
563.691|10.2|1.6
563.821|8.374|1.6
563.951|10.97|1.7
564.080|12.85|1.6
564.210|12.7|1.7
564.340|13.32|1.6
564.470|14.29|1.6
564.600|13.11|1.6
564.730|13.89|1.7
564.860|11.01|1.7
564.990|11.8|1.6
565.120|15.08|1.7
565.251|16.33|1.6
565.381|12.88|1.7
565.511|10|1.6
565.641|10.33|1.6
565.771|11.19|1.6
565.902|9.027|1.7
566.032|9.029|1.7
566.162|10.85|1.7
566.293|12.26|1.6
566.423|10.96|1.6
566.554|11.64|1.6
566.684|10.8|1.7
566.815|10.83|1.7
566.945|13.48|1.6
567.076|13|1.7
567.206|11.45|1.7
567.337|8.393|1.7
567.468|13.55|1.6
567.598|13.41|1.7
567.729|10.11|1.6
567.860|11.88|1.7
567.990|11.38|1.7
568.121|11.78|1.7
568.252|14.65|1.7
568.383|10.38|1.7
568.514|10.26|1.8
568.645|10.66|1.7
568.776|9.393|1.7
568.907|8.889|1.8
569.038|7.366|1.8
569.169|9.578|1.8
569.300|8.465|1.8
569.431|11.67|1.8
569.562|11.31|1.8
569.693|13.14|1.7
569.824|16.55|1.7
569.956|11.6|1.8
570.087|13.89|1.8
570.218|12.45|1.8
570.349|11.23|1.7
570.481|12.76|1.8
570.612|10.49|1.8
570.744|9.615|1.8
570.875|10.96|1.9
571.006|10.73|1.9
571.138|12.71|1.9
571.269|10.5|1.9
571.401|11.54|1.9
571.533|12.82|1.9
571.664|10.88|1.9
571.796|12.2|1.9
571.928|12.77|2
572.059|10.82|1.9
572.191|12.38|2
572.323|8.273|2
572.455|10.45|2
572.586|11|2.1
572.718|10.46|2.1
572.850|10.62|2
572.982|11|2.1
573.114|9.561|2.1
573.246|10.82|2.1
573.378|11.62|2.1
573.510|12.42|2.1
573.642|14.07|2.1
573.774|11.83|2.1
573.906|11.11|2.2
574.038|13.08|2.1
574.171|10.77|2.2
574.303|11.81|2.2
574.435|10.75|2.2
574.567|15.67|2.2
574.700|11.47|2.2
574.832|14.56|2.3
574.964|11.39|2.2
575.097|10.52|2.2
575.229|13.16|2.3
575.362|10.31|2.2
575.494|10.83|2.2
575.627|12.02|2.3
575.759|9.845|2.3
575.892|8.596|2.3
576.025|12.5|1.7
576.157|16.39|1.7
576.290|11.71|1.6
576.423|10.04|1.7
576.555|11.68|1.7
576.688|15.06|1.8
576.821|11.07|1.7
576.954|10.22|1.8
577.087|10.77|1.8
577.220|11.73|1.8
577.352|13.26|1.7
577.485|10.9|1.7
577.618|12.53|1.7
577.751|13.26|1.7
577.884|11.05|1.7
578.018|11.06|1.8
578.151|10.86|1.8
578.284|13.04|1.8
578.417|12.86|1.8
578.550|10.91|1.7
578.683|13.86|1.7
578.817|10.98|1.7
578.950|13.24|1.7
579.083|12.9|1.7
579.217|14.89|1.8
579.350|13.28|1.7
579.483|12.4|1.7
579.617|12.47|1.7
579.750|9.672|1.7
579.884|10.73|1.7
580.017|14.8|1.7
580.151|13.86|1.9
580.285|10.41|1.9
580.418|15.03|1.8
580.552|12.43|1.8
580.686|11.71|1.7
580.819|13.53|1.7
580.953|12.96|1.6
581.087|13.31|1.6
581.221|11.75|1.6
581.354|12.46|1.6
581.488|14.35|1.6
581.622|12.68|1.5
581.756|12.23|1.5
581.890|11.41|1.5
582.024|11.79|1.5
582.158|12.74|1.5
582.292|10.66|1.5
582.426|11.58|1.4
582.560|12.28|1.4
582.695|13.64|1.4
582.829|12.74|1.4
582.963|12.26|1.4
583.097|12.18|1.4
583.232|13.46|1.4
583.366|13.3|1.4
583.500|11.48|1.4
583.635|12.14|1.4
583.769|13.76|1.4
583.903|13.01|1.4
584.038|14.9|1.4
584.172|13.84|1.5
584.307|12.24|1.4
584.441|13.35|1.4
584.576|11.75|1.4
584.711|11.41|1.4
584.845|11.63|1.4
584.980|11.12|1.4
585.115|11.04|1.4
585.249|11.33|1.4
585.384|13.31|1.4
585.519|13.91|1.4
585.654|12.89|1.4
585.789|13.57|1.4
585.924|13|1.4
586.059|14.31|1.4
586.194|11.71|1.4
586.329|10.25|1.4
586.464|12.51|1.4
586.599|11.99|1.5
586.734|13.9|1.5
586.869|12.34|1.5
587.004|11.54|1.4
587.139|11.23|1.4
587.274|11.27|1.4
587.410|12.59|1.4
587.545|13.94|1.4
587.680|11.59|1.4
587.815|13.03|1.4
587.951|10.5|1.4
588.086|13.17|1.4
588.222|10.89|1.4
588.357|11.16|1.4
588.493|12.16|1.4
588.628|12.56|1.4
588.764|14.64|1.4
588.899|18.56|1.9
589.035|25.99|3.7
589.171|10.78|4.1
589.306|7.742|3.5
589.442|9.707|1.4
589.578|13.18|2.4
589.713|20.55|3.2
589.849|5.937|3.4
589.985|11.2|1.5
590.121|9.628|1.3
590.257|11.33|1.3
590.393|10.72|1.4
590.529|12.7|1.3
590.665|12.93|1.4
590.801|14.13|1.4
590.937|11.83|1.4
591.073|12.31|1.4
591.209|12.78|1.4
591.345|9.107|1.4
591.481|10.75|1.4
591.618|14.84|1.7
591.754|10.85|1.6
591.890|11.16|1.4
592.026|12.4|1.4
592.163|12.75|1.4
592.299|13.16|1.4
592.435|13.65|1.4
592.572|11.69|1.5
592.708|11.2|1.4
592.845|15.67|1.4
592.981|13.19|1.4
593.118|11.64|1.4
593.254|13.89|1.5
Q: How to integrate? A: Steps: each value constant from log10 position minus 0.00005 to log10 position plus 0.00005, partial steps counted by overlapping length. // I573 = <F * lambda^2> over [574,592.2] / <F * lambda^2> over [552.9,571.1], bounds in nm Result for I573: 1.17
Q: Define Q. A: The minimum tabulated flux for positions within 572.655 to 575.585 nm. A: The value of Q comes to 9.561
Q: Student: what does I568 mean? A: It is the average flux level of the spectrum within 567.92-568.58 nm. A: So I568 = 11.7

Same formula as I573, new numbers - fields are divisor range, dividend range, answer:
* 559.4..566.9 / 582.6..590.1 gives 1.16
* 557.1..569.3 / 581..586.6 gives 1.18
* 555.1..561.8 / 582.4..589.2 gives 1.25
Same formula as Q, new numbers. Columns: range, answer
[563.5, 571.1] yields 7.366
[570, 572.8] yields 8.273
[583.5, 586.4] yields 10.25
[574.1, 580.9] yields 8.596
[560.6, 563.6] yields 7.36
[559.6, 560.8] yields 9.451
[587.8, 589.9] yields 5.937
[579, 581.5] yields 9.672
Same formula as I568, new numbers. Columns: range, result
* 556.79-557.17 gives 11.7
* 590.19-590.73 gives 11.9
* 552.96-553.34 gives 11.3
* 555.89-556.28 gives 11.8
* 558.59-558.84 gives 13.1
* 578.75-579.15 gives 12.4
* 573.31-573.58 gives 12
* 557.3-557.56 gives 11.9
